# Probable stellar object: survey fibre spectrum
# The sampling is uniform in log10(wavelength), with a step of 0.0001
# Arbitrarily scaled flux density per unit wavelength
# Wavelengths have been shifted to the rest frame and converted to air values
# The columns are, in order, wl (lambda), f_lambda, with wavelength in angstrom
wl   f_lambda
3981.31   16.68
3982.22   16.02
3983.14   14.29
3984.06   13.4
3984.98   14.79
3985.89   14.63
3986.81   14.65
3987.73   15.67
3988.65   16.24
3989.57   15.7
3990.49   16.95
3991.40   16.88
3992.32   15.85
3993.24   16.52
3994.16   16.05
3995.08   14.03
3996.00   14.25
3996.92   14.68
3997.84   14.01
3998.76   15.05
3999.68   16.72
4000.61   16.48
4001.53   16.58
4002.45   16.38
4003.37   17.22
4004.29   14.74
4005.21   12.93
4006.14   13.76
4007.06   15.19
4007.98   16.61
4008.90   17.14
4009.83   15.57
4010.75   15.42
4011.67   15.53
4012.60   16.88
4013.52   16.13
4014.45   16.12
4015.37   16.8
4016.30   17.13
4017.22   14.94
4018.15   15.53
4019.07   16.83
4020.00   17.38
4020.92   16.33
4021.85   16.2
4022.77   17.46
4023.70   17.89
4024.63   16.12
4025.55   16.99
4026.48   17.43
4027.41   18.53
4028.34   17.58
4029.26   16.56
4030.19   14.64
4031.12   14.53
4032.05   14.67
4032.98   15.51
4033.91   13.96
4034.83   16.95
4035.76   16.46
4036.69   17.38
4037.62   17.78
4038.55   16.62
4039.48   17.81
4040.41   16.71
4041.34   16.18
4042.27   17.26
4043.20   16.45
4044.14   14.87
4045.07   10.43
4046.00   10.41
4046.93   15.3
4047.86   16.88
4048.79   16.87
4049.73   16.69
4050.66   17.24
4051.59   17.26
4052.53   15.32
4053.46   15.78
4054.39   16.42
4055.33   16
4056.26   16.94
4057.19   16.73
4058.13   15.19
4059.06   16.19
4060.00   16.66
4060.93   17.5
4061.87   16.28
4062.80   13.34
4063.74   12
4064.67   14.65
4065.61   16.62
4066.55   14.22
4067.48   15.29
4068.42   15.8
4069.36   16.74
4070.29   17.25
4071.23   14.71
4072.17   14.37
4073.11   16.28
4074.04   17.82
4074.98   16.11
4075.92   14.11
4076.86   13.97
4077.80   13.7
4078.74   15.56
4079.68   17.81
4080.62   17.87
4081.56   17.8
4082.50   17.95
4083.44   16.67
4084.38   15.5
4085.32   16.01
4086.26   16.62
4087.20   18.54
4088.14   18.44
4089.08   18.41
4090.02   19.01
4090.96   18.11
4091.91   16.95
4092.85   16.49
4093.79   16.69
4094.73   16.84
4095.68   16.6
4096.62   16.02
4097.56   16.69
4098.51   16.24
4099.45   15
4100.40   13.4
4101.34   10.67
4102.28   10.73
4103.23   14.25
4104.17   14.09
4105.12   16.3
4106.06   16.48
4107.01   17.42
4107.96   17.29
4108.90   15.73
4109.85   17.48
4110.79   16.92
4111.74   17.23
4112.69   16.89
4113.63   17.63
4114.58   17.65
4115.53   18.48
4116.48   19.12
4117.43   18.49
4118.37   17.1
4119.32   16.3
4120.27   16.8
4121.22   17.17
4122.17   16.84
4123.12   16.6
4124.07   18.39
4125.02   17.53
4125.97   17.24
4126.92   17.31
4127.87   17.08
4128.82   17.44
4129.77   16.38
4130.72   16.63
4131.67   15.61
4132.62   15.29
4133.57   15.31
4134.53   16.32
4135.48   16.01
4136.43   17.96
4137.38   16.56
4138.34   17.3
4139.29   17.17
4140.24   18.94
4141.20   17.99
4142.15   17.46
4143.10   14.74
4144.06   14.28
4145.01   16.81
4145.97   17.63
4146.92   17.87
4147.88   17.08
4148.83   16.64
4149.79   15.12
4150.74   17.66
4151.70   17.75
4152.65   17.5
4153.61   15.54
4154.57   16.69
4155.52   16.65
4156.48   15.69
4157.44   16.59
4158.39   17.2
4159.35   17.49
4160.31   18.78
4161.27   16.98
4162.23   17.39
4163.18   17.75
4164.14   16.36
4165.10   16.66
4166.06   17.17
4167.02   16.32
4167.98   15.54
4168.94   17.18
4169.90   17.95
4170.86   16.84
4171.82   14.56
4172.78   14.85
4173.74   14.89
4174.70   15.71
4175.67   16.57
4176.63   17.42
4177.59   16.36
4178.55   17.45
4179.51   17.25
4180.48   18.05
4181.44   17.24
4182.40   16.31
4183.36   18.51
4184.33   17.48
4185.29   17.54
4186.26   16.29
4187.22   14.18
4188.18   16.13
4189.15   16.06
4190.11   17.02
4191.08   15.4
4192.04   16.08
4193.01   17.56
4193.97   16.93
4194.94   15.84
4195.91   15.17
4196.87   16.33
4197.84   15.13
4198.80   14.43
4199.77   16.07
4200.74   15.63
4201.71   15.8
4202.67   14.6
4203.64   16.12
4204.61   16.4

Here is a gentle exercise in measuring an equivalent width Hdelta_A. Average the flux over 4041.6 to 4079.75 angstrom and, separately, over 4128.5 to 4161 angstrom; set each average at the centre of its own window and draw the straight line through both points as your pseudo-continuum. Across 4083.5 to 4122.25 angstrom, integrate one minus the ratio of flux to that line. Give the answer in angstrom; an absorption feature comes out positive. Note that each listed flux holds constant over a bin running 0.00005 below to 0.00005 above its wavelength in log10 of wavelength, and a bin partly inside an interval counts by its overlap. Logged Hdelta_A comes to -0.9 angstrom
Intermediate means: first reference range 15.6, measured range 16.6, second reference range 16.8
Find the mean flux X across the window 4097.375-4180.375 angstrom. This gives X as 16.6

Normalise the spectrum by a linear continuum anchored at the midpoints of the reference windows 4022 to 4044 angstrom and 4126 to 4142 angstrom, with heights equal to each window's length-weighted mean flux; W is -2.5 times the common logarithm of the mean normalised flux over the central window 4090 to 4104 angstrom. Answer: 0.09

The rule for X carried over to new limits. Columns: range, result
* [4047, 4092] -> 16.3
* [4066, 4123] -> 16.4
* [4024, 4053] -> 16.1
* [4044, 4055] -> 15.3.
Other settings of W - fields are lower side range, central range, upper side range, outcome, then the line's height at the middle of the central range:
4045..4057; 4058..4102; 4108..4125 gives 0.03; 16.4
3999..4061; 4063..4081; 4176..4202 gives 0.05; 16.2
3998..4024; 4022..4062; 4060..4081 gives -0.03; 15.8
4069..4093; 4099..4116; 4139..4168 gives 0.07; 16.7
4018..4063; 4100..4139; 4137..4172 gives 0.01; 16.7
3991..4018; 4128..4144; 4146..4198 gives -0.01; 16.5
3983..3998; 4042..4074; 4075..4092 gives 0.05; 16.4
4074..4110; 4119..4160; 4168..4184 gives -0.02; 16.4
